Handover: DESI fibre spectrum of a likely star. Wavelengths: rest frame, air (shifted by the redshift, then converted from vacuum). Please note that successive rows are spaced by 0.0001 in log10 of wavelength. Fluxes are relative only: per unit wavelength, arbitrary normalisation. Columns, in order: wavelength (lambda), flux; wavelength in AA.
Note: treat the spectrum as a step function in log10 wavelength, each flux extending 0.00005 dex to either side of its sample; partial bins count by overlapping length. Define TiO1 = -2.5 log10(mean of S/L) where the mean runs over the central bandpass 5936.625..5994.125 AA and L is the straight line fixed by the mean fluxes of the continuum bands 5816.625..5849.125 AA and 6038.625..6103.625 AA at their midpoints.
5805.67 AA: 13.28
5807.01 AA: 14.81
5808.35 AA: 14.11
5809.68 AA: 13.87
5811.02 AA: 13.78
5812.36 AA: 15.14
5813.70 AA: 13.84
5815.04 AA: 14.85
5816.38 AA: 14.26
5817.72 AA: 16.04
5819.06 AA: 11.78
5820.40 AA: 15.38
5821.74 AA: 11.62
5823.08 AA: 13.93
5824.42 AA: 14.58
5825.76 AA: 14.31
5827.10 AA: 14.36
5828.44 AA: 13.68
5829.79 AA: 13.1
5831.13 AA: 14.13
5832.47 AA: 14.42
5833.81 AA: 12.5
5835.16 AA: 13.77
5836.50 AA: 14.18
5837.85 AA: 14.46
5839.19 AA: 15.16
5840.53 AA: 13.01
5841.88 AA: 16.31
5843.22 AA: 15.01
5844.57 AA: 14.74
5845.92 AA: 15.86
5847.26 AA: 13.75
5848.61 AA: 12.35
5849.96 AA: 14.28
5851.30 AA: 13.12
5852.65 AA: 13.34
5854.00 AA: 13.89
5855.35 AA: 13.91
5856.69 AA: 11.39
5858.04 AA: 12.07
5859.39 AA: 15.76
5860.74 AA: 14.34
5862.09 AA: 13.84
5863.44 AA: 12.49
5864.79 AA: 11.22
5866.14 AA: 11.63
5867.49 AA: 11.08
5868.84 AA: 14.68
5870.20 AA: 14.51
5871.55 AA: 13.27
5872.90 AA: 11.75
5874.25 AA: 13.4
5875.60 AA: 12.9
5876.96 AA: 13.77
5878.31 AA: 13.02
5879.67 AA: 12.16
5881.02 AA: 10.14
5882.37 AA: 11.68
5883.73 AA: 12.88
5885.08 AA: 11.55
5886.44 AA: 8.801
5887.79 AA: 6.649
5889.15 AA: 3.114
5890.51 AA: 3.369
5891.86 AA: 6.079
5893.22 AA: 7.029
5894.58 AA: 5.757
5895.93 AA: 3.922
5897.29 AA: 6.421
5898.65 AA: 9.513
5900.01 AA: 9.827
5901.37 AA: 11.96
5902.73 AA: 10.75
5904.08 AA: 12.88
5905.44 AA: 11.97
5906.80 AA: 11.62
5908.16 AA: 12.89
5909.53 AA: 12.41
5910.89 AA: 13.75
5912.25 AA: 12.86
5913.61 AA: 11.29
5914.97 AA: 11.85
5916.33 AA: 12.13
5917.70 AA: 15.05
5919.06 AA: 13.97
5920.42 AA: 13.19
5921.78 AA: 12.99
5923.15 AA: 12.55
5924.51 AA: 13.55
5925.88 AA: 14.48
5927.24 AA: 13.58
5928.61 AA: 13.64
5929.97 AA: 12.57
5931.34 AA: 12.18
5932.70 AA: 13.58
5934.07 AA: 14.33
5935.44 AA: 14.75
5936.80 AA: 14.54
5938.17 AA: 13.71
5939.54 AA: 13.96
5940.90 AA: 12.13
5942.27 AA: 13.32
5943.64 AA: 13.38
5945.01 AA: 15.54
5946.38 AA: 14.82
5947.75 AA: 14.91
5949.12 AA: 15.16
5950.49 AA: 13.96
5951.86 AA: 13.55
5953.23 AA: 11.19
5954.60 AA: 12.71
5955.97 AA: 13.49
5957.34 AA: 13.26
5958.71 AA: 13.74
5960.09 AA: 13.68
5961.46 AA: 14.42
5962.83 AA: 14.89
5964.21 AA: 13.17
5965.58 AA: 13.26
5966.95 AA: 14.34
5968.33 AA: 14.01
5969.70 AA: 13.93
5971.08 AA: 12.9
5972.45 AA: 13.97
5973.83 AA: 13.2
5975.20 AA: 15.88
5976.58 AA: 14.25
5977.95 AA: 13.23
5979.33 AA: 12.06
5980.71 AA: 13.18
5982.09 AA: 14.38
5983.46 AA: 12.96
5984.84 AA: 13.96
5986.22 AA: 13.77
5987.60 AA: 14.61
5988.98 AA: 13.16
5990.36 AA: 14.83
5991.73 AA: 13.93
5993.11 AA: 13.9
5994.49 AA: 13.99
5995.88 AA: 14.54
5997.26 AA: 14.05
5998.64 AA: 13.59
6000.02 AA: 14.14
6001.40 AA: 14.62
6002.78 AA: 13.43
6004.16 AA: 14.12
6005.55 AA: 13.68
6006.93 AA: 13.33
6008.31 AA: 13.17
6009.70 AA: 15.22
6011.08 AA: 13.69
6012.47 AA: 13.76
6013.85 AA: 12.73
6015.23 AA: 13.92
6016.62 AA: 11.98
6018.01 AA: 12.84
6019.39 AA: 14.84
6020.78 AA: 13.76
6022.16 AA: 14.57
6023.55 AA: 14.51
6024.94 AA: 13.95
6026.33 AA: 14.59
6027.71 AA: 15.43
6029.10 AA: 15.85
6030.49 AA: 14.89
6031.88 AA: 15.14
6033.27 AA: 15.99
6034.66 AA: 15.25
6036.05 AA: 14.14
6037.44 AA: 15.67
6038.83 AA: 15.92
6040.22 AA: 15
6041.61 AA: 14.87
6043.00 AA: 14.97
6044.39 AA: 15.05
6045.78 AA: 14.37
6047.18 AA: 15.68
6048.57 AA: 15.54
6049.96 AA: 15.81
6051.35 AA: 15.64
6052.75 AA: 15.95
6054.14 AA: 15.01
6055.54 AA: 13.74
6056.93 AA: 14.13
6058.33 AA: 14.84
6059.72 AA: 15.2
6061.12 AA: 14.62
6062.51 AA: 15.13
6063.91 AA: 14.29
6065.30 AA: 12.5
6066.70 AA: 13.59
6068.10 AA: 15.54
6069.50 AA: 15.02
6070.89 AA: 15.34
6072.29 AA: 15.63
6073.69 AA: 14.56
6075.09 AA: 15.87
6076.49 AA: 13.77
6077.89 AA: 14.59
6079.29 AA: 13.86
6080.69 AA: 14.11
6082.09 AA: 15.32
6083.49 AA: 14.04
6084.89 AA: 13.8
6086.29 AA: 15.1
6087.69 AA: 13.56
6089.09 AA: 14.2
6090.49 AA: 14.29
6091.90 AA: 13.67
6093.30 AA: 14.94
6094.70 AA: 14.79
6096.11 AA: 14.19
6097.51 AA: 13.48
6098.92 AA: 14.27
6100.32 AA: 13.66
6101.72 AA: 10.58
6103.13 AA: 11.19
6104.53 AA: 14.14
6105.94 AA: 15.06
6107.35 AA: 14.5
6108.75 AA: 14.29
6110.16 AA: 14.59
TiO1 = 0.04 mag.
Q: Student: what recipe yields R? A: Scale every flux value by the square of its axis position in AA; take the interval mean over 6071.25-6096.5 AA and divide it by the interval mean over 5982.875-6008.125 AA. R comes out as 1.07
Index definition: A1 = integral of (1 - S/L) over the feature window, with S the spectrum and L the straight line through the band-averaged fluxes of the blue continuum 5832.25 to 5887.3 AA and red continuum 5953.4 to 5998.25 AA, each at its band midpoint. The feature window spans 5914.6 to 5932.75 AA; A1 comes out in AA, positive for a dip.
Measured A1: 0.35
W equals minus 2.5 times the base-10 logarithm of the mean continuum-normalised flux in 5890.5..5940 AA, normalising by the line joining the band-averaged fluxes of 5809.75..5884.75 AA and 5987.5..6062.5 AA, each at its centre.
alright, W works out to 0.185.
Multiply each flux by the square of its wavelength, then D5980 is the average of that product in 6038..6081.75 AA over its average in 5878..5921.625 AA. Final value 1.51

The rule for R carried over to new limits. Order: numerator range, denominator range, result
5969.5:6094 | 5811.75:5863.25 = 1.10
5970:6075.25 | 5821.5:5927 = 1.23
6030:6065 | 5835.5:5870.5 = 1.17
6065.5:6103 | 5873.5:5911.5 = 1.52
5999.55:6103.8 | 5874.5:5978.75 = 1.22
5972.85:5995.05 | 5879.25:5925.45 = 1.35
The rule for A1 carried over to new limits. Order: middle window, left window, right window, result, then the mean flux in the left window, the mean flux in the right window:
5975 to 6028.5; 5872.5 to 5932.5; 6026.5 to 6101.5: -2.30 AA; 11.1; 14.7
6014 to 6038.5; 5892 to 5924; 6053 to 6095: -1.80 AA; 11.1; 14.5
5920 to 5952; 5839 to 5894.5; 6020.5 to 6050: -1.14 AA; 12.1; 15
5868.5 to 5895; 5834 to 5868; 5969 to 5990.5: 6.49 AA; 13.6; 13.7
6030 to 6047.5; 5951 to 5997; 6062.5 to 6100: -1.25 AA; 13.7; 14.4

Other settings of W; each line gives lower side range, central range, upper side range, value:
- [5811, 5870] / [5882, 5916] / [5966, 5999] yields 0.39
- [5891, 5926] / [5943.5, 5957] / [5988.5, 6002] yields -0.11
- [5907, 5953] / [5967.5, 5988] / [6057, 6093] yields 0.01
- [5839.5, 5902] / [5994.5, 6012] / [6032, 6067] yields 0.01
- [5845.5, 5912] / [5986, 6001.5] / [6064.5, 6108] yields -0.09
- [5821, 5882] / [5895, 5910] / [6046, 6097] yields 0.32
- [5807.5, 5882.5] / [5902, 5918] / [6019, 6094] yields 0.13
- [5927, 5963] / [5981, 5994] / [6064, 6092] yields 0.00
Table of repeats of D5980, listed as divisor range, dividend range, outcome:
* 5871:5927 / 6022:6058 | 1.44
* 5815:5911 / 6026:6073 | 1.31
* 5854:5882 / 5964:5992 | 1.11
